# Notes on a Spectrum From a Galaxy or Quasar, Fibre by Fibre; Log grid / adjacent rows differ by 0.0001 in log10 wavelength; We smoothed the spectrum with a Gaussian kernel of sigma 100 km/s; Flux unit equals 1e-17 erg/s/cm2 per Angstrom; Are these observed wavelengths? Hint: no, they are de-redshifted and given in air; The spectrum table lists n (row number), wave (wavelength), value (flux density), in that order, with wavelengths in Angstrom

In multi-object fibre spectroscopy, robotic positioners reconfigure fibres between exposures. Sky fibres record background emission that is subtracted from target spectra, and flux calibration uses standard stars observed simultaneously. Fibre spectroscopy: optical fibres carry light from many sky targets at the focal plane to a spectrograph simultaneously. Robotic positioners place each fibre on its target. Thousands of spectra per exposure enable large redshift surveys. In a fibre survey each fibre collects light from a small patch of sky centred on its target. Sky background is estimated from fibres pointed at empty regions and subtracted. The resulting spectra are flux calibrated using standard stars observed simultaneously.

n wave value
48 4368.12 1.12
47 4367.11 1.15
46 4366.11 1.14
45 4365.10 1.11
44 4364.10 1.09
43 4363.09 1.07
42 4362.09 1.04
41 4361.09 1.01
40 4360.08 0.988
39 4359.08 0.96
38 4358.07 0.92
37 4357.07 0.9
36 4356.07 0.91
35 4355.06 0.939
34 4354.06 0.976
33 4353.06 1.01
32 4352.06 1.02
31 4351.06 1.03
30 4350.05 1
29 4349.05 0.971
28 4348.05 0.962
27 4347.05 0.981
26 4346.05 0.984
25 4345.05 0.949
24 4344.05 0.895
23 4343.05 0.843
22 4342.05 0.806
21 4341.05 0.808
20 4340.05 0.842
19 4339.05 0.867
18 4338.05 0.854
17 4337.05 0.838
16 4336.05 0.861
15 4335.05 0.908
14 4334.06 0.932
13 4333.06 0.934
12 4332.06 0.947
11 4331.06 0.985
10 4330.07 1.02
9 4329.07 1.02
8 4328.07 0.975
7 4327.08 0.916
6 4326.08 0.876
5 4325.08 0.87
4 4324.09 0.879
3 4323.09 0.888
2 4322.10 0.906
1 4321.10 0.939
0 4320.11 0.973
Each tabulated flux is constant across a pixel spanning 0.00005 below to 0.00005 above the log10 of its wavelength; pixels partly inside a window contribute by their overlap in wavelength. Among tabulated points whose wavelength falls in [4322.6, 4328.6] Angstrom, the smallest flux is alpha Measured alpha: 0.87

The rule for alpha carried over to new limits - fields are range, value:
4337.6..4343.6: 0.806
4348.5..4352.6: 0.971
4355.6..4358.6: 0.9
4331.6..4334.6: 0.932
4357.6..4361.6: 0.92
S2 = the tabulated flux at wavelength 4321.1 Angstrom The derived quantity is 0.939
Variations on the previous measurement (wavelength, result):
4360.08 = 0.988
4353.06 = 1.01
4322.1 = 0.906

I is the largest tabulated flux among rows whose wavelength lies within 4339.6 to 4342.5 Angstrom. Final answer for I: 0.842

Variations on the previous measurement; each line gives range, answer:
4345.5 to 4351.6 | 1.03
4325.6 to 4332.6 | 1.02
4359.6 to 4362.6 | 1.04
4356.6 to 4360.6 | 0.988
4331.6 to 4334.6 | 0.947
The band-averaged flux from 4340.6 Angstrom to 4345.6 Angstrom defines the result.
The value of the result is 0.862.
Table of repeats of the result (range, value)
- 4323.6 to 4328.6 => 0.904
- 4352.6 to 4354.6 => 0.994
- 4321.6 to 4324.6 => 0.892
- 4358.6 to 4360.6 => 0.973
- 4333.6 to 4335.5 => 0.924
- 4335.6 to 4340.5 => 0.852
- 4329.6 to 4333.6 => 0.971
